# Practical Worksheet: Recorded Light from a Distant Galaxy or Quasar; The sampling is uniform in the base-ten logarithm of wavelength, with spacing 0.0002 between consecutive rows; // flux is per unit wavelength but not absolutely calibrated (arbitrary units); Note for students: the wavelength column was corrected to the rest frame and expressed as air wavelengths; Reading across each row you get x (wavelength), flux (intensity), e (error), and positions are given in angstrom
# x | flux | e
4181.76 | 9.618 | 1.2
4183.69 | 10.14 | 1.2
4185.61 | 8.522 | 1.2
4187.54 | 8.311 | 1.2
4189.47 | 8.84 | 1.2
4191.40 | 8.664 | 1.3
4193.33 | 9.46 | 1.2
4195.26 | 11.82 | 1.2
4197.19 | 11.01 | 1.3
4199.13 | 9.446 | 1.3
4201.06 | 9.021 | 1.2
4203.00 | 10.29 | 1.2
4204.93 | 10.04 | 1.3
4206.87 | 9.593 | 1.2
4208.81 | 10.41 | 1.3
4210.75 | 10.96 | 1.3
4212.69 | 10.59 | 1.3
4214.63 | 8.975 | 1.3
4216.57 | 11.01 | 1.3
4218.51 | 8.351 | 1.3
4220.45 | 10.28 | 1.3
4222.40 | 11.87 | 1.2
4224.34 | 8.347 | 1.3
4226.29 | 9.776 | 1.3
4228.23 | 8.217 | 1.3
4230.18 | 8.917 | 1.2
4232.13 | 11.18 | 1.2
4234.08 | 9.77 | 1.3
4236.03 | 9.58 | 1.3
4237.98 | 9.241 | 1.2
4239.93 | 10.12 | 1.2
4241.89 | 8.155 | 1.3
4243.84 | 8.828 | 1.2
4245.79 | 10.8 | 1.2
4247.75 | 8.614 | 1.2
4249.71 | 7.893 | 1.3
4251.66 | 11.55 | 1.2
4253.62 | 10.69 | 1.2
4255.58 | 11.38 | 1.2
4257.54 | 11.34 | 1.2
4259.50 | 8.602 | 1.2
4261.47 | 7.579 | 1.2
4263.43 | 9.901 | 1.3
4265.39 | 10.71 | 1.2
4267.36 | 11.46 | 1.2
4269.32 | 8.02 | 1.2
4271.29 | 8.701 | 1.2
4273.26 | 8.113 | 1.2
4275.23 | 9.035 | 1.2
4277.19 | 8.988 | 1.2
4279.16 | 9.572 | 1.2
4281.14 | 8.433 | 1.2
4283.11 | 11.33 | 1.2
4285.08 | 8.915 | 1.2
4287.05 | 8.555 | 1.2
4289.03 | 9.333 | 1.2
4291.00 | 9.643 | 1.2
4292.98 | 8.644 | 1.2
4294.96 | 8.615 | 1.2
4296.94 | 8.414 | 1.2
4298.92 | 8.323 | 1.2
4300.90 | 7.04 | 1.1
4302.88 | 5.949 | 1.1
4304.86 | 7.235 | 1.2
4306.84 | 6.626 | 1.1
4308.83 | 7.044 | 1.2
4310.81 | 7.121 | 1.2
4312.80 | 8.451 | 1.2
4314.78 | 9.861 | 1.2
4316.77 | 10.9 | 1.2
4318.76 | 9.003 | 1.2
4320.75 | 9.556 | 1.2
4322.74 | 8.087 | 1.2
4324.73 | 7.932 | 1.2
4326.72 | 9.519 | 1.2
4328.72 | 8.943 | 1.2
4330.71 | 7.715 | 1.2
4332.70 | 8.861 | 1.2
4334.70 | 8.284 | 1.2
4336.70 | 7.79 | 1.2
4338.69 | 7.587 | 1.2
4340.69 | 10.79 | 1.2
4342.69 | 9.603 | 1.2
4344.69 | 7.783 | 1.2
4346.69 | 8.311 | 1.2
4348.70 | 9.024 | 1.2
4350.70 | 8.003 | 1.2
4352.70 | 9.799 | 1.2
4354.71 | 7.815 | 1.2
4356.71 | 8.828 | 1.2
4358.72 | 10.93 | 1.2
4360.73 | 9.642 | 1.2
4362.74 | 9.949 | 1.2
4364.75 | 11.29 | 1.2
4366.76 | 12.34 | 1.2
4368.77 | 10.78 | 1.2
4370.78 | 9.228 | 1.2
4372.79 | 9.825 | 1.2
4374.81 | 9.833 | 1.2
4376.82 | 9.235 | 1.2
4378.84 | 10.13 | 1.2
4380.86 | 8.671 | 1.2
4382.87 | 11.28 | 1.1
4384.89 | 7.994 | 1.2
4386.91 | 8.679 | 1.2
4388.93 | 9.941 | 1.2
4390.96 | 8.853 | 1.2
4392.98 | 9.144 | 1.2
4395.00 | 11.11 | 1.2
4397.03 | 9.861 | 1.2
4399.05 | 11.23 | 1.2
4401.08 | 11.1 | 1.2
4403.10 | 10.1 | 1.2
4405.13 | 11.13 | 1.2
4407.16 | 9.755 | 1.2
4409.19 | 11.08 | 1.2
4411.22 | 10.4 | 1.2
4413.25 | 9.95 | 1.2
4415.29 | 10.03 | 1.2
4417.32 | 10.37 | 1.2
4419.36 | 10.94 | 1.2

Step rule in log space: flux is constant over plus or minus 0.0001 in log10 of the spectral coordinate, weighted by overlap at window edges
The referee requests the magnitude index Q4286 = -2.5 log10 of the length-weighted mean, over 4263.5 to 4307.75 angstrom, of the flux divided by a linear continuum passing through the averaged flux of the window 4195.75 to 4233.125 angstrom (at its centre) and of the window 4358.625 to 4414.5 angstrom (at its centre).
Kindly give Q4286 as 0.15 mag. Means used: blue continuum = 9.93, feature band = 8.74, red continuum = 10.1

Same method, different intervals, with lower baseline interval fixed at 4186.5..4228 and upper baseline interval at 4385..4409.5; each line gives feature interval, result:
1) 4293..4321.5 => 0.216 mag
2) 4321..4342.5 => 0.158 mag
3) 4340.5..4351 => 0.134 mag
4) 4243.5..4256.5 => -0.015 mag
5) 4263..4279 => 0.061 mag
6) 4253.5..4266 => -0.008 mag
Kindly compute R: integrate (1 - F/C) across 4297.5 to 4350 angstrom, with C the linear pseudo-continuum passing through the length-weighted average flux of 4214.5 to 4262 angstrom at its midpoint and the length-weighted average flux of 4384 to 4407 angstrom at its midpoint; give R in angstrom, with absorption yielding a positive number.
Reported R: 7.8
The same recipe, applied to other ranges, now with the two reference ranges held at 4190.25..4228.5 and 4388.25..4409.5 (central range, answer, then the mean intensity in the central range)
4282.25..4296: 1.1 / 9.27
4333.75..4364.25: 3.6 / 8.98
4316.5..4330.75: 1.7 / 8.94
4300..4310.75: 3.5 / 6.81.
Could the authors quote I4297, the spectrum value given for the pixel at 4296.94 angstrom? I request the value 8.414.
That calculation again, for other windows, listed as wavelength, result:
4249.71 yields 7.893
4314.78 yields 9.861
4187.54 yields 8.311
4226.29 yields 9.776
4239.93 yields 10.12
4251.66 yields 11.55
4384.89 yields 7.994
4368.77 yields 10.78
